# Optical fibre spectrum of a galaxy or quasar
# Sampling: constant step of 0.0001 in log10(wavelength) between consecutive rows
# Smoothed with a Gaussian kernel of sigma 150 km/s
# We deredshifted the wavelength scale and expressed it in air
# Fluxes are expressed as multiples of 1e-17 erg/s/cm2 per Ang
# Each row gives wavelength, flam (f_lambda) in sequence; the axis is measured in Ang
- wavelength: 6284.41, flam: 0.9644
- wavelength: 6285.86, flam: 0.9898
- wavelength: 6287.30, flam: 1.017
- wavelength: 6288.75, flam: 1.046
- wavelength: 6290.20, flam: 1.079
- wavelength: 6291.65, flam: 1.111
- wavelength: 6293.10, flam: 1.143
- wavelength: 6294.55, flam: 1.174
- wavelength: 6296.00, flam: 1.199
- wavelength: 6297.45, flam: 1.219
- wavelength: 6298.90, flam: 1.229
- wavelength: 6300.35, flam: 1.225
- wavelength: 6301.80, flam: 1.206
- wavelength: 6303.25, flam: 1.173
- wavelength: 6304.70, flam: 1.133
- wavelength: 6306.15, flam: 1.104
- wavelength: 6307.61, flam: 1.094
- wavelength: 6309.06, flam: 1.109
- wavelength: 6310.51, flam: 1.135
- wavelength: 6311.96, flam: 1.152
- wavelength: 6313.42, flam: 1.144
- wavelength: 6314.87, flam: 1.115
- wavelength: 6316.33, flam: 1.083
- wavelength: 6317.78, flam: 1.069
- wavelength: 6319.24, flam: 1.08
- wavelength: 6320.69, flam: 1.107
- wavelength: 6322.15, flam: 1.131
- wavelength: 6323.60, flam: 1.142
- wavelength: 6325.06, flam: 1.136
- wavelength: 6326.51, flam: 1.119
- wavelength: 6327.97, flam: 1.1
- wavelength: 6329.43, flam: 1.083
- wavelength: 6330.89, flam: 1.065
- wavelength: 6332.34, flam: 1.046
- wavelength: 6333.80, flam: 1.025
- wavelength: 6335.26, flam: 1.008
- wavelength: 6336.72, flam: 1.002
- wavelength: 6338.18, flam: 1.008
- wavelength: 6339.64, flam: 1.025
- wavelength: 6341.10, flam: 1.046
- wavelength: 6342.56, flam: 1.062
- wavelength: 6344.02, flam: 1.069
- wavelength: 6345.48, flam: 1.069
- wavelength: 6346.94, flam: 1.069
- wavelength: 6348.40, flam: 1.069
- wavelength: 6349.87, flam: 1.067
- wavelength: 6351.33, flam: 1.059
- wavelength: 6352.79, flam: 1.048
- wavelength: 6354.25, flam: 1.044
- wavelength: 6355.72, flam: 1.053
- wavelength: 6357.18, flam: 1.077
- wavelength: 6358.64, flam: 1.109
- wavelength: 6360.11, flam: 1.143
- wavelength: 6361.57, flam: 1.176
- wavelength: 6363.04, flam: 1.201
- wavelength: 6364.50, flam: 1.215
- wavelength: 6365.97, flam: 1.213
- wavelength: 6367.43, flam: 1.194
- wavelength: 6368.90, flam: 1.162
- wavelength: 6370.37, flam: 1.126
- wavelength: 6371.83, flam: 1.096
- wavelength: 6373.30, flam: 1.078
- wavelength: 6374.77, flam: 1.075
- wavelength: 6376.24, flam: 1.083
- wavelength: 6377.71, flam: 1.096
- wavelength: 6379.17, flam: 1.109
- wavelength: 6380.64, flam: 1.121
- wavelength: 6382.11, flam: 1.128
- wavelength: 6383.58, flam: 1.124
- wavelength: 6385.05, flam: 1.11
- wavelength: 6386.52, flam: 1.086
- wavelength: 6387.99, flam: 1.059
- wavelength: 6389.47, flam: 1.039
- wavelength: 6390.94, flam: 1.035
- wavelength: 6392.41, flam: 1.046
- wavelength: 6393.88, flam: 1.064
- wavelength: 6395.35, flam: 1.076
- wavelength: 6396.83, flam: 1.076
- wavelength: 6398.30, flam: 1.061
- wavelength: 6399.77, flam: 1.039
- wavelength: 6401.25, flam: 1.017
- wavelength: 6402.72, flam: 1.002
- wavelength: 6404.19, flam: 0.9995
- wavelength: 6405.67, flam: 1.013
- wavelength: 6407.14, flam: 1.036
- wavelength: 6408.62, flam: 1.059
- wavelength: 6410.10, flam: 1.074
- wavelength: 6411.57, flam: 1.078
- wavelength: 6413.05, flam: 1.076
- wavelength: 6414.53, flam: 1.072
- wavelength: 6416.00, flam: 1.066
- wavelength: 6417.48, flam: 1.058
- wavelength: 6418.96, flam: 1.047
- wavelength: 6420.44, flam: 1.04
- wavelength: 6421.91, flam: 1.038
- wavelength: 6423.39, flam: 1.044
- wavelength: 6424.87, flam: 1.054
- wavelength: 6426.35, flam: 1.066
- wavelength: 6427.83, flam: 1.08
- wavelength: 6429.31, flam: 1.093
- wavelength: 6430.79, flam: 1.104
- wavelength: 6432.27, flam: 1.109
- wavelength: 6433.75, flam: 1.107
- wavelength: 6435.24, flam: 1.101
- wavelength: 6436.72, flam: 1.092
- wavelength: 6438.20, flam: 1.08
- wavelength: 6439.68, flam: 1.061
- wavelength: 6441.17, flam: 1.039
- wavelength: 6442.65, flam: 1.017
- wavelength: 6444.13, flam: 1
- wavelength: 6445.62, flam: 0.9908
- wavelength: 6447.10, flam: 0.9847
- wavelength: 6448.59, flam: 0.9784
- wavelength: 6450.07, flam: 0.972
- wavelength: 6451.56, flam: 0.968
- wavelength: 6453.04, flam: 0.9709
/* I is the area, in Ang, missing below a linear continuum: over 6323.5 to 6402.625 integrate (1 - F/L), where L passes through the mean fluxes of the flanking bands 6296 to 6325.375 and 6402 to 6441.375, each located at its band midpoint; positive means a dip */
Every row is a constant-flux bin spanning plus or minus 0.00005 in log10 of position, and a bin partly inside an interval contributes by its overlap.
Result 1.3 Ang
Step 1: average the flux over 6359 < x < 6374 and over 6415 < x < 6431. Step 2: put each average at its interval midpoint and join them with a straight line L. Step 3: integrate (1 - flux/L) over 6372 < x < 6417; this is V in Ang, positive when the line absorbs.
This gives 1.8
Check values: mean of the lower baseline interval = 1.16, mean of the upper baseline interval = 1.06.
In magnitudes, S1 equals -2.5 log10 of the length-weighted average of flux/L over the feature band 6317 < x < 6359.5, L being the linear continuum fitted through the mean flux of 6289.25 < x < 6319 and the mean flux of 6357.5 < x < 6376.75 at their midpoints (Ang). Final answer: 0.073 mag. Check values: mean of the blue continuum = 1.14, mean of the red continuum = 1.14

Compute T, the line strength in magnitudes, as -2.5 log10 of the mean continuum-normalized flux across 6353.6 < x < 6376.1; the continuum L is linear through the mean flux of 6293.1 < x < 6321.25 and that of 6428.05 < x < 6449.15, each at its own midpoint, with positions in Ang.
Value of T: -0.02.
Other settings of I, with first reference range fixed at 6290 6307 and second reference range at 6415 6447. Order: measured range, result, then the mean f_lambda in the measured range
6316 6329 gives 0.46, 1.11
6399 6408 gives 0.53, 1.02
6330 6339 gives 0.89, 1.03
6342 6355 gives 0.76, 1.06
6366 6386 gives -0.25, 1.12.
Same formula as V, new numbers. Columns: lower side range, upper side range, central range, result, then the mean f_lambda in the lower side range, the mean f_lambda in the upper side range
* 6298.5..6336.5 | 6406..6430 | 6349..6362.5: 0.1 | 1.11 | 1.06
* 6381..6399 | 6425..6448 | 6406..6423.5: 0.2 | 1.08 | 1.06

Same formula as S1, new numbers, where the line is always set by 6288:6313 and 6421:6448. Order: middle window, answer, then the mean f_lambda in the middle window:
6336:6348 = 0.08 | 1.04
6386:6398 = 0.03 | 1.06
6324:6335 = 0.05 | 1.08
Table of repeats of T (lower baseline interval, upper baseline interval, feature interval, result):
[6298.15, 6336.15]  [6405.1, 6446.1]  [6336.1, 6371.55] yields 0.00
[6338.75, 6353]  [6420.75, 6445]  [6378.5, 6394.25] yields -0.02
